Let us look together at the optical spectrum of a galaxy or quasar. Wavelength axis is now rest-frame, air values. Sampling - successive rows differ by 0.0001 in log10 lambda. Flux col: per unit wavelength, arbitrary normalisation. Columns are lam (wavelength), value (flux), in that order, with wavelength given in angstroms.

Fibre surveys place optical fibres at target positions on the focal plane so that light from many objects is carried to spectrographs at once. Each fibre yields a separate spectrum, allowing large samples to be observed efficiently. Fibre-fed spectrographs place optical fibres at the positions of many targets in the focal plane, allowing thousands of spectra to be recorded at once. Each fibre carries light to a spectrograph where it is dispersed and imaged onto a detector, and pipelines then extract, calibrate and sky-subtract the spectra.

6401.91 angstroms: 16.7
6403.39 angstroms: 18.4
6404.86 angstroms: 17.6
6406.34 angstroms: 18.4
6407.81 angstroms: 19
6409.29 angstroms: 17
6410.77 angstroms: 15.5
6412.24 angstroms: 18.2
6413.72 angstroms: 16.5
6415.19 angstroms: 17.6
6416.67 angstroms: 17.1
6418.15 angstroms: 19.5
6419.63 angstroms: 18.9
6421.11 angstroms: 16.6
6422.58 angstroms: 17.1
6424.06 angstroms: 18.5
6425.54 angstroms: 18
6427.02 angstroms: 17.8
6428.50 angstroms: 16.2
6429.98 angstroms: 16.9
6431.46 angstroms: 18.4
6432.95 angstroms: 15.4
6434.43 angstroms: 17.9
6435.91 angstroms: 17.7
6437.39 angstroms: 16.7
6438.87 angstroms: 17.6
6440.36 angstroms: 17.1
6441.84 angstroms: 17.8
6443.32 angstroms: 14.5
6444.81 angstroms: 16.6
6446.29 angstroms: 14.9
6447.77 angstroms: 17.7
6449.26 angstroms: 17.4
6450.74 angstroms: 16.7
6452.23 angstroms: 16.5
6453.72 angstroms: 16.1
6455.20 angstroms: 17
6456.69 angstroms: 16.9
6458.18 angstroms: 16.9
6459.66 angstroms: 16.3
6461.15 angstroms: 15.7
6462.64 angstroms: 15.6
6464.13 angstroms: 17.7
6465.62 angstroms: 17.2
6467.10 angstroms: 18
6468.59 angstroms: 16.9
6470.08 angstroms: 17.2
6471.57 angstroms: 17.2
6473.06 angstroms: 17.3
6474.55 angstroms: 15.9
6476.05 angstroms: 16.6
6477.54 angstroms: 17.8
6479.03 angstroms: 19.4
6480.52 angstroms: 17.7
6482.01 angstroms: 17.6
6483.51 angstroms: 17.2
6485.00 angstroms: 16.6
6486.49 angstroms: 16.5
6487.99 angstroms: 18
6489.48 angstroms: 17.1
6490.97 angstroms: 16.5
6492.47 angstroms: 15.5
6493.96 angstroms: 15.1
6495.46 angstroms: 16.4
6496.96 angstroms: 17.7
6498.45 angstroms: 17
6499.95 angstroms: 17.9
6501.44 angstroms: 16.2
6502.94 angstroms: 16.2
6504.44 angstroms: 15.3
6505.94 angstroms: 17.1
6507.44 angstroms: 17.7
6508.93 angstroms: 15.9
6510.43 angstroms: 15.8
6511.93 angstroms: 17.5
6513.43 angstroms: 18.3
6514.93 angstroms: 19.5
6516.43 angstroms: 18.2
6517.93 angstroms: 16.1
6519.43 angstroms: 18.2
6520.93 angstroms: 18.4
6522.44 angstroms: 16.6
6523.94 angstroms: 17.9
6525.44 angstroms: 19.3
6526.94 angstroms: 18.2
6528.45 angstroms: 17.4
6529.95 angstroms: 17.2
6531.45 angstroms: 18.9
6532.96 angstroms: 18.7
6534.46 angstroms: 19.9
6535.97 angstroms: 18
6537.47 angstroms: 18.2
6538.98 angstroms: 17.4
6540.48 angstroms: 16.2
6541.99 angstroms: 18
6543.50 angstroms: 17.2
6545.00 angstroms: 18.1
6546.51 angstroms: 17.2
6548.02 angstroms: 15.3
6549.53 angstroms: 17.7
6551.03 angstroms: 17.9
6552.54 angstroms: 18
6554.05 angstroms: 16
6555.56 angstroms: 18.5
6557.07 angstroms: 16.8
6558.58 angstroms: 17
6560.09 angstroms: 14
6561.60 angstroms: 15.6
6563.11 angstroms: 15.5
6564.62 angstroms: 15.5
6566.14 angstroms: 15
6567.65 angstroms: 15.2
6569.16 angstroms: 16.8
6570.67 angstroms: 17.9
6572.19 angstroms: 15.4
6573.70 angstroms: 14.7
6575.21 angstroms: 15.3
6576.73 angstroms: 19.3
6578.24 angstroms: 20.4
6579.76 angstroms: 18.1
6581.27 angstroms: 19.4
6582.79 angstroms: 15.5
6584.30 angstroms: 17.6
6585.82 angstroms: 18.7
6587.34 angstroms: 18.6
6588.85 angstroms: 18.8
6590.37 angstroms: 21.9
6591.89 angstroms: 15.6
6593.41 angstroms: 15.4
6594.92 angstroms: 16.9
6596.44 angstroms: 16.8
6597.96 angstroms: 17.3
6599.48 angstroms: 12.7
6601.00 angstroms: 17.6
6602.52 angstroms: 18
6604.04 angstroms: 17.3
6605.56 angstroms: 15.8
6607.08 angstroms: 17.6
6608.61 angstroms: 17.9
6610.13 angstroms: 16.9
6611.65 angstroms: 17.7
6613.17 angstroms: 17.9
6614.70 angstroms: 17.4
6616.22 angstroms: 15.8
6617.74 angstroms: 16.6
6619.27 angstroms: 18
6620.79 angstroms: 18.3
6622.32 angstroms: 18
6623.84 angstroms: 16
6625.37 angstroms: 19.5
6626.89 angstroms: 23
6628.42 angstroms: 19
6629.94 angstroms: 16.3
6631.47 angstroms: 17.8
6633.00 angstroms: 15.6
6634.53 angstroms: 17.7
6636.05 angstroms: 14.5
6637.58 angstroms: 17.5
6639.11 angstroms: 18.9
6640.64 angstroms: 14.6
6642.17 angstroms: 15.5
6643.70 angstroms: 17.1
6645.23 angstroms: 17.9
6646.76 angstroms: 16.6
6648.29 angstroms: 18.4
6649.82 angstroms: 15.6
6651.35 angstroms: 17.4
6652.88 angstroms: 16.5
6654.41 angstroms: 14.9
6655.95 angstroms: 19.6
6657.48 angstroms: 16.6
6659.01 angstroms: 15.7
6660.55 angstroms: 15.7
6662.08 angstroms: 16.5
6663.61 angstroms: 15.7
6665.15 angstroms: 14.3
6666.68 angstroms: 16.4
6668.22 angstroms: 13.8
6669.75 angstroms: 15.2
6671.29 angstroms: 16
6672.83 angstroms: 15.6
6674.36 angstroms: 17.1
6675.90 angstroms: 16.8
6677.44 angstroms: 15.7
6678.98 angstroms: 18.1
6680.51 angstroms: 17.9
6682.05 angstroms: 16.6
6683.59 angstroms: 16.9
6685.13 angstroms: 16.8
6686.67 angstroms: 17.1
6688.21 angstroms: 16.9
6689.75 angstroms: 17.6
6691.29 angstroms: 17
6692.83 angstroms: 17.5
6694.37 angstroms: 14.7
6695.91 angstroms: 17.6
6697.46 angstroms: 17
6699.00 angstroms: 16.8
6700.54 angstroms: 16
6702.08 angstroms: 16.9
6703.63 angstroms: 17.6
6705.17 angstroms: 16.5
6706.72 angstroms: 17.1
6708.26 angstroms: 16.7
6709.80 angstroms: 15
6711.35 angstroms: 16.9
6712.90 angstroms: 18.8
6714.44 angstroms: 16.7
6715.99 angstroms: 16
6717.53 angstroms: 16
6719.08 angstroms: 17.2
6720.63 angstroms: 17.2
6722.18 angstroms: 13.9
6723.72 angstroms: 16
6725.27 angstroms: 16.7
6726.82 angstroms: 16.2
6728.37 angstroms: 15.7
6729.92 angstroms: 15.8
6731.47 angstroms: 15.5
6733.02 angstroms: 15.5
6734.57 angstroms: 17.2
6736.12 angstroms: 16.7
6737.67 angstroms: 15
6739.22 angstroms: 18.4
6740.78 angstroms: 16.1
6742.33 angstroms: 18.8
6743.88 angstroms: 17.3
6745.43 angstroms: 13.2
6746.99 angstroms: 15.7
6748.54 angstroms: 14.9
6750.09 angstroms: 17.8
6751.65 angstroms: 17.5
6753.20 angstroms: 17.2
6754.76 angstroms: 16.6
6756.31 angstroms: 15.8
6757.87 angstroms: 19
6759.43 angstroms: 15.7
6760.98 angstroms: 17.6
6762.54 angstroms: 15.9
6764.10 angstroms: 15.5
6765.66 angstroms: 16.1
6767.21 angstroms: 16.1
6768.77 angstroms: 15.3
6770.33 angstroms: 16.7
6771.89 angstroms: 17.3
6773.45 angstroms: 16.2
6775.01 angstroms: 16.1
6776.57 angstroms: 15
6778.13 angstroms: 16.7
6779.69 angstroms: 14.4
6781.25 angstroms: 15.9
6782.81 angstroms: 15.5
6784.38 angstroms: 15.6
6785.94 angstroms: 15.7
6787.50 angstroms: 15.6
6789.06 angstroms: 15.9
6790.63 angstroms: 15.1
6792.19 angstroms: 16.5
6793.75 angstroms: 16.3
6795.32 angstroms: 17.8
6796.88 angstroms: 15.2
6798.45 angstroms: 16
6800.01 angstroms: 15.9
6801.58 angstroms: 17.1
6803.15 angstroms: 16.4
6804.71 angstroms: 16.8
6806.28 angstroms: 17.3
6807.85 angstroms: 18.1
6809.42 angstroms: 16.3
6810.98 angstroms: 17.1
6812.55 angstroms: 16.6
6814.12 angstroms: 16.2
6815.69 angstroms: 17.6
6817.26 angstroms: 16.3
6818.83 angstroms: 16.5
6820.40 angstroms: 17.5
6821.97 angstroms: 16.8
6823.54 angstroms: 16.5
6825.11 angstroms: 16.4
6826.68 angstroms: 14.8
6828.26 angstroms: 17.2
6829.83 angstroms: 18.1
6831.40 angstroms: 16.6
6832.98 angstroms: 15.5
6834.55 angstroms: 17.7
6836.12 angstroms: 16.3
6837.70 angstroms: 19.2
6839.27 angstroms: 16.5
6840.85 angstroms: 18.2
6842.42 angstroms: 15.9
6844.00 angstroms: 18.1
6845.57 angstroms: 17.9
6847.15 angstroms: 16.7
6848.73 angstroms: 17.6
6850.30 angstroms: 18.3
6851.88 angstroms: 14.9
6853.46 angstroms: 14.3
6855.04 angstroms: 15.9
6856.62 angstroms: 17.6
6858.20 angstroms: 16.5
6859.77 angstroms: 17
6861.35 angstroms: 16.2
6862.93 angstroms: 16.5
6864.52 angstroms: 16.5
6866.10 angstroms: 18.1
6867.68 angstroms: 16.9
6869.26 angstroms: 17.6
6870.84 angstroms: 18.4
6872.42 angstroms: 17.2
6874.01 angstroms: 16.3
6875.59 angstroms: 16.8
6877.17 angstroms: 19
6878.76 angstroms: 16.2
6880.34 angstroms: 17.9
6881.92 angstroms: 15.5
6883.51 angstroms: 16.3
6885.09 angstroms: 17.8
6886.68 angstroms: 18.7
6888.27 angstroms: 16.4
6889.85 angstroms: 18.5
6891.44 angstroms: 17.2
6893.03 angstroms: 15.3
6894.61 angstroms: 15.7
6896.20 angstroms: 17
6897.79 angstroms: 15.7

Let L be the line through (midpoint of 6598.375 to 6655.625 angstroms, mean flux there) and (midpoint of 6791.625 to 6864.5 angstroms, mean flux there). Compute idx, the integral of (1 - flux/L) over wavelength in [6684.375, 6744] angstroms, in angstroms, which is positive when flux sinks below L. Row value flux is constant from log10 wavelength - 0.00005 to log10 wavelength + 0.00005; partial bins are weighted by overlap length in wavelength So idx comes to 1.26 angstroms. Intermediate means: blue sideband 17.1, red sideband 16.8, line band 16.6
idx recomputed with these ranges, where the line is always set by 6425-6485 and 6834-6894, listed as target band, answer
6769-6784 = 1.0 angstroms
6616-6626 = -0.3 angstroms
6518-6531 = -0.6 angstroms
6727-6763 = 1.2 angstroms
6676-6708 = 0.2 angstroms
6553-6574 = 1.2 angstroms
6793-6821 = 0.5 angstroms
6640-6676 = 1.7 angstroms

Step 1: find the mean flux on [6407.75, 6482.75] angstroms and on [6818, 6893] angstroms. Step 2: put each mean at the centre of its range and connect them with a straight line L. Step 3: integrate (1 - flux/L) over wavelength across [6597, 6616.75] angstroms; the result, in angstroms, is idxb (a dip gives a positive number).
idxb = 0.2 angstroms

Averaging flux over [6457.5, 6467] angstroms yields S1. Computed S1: 16.7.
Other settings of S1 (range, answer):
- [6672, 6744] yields 16.7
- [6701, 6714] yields 16.9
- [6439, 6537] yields 17.1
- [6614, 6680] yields 16.8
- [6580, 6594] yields 18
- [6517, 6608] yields 17.2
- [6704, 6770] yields 16.4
